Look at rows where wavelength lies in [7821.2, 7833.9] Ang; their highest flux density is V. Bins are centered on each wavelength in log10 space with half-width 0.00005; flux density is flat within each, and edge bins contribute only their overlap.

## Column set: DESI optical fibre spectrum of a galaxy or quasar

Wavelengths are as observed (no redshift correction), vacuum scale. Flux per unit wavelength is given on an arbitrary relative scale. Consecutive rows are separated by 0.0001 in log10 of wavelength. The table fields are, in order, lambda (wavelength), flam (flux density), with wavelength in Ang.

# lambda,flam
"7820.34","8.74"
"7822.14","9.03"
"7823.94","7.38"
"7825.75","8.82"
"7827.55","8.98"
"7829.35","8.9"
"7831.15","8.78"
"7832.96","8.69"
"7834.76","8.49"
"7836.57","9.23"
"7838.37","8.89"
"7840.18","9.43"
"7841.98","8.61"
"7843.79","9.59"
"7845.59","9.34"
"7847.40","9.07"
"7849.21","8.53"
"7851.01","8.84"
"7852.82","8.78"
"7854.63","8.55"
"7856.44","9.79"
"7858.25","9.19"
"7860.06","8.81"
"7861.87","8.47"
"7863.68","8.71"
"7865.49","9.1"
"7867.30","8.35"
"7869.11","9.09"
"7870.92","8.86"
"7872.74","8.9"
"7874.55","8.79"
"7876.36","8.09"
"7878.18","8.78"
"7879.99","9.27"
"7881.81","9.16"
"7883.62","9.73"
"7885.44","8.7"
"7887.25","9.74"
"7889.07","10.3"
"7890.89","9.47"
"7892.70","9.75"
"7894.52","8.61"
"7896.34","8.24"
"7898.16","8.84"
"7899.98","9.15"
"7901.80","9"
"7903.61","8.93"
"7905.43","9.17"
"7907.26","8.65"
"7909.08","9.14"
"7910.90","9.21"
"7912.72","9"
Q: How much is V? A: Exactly 9.03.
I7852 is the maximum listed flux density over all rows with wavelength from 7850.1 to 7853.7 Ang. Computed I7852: 8.84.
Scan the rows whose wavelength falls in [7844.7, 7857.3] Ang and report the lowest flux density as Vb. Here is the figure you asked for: 8.53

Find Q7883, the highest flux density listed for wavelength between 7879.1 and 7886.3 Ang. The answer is 9.73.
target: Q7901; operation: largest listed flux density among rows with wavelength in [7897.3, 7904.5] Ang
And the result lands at 9.15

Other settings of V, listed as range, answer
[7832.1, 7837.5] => 9.23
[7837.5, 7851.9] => 9.59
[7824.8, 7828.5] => 8.98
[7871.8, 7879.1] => 8.9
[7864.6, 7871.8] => 9.1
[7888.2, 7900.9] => 10.3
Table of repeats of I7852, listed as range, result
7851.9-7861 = 9.79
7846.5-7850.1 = 9.07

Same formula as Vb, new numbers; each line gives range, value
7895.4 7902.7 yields 8.24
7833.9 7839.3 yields 8.49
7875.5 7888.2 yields 8.09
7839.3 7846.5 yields 8.61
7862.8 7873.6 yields 8.35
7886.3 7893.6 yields 9.47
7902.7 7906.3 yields 8.93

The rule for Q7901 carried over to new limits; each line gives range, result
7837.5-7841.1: 9.43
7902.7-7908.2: 9.17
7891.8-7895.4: 9.75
